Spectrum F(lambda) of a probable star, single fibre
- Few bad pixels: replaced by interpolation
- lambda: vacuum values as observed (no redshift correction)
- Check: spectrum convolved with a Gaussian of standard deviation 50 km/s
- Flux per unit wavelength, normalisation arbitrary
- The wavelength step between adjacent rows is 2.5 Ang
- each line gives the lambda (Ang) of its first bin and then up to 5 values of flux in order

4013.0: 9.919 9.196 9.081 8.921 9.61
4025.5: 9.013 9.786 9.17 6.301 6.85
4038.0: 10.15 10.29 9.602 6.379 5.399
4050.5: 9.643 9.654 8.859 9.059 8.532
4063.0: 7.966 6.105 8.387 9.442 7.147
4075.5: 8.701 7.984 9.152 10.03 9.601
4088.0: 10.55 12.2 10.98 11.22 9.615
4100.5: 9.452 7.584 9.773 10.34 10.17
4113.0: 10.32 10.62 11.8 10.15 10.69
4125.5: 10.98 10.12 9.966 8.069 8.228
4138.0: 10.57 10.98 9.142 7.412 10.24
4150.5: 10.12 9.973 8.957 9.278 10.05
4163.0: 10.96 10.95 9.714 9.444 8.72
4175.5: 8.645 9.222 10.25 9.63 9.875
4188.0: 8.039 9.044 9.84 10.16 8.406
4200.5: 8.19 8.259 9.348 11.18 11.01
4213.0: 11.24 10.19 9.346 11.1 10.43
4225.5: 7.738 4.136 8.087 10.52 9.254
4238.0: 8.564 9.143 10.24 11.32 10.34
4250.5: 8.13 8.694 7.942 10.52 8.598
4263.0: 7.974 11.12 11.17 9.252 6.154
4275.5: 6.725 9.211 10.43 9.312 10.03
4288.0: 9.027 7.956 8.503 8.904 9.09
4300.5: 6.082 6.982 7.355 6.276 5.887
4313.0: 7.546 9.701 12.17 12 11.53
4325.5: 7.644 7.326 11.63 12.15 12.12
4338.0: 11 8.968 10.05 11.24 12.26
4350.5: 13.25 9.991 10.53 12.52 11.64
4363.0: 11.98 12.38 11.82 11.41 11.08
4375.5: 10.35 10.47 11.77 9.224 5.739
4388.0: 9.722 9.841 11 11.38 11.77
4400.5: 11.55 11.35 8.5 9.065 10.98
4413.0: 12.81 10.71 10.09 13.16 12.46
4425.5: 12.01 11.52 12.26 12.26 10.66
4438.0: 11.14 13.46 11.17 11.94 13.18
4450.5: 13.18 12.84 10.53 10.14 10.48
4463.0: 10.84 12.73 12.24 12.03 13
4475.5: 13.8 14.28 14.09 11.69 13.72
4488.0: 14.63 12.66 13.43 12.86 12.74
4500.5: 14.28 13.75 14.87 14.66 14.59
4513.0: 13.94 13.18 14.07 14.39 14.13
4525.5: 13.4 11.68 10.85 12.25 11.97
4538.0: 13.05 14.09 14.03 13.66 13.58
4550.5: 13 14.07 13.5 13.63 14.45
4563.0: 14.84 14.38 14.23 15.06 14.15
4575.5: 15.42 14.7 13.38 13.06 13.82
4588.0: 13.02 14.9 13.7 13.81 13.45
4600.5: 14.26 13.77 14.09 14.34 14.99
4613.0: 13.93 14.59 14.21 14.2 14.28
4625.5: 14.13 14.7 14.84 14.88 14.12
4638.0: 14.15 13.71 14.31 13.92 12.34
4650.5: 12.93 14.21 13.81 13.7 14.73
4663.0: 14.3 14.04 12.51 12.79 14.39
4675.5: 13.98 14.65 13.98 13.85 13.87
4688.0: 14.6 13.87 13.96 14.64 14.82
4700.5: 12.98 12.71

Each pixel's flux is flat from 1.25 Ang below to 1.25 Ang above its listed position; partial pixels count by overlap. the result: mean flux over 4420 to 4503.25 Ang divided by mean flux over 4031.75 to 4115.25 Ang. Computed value 1.38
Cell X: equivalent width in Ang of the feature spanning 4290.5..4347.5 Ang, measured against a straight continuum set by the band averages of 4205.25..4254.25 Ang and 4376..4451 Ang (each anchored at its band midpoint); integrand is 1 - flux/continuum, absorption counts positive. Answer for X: 5.61 Ang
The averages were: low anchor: 9.5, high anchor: 11.1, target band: 9.29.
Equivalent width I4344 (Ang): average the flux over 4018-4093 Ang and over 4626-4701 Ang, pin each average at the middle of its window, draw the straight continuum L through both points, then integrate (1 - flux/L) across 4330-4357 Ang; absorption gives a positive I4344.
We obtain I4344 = 0.2 Ang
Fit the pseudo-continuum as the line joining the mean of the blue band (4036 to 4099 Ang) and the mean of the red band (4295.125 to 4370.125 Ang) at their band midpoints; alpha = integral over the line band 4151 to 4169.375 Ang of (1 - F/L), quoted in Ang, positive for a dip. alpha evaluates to -1.1 Ang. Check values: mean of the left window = 9.04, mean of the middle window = 9.99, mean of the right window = 10.1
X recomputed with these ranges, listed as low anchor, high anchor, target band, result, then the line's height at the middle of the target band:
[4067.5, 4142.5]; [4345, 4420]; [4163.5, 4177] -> 0.7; 10.1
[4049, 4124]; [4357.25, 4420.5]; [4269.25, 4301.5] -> 5.7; 10.4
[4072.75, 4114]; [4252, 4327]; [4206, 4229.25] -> -1.1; 9.14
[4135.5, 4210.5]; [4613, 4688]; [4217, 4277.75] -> 7.2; 10.2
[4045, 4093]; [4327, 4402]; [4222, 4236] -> 2.3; 9.91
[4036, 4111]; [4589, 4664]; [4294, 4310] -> 5.4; 11.2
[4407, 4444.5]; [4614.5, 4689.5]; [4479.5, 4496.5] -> -1.4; 12.3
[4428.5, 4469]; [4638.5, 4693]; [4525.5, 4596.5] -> -4.3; 12.9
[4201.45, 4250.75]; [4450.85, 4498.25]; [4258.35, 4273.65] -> 1.1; 9.99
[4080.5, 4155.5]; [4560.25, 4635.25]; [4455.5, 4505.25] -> 1.6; 13.2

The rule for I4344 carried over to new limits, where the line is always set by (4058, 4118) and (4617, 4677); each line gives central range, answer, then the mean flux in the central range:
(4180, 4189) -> 0.7 Ang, 9.42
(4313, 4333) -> 2.0 Ang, 10.2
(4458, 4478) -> 0.6 Ang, 12.2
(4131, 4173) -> 1.4 Ang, 9.61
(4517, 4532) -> -0.1 Ang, 13.1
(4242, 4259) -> 1.9 Ang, 9.58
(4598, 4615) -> -0.7 Ang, 14.2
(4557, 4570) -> -1.0 Ang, 14.4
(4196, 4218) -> 1.4 Ang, 9.72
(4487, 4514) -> -2.3 Ang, 13.8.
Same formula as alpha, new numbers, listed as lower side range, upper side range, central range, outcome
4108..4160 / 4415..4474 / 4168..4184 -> 1.3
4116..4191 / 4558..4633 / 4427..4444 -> 1.1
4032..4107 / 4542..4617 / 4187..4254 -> 7.0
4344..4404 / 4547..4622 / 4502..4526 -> -2.0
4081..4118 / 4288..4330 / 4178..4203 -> 0.7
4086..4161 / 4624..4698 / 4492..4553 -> -2.3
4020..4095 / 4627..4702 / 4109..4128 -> -2.5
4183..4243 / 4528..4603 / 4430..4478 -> 1.0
